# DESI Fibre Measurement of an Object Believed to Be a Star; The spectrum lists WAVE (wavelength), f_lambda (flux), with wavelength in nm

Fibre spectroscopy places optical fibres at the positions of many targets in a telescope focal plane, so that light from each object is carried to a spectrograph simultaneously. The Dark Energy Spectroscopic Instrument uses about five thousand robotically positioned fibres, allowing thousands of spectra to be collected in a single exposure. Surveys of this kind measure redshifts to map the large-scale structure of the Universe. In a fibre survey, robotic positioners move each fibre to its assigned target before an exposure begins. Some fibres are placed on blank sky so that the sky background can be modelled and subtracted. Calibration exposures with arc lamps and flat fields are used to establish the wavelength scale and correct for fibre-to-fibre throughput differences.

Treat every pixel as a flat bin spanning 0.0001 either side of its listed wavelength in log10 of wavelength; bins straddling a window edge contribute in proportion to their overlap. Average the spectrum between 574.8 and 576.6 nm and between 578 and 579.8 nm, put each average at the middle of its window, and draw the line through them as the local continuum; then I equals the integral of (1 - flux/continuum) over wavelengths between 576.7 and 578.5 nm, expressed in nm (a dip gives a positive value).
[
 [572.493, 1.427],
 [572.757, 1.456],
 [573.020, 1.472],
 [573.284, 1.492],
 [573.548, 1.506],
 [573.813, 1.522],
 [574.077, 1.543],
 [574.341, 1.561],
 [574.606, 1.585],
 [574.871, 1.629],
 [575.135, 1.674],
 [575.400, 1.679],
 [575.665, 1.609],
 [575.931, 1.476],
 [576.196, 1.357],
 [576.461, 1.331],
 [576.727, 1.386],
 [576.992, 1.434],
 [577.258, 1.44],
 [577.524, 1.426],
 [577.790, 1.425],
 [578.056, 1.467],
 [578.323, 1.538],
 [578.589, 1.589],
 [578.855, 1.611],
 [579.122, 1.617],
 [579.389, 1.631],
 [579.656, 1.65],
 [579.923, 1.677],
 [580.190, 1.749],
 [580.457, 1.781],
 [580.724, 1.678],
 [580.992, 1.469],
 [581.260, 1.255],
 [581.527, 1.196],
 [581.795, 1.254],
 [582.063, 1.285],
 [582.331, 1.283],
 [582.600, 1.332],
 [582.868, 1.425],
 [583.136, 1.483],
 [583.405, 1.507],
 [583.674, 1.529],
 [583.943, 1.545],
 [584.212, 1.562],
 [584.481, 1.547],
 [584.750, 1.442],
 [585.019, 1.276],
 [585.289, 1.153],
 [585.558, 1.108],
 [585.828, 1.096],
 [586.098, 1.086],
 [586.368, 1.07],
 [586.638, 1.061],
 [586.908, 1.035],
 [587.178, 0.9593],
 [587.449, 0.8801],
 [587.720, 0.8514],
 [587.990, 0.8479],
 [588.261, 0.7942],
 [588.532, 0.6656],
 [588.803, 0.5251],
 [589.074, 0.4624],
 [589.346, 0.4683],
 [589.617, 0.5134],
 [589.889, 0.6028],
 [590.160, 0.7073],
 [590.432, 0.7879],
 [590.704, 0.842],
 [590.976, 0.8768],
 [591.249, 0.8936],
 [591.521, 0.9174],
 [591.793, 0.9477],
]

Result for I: 0.13 nm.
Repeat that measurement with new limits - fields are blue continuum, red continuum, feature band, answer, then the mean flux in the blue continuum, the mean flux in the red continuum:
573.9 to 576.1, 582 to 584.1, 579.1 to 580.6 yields -0.197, 1.59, 1.43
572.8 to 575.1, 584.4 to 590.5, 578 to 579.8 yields -0.391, 1.54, 0.905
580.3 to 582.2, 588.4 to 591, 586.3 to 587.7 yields -0.154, 1.42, 0.635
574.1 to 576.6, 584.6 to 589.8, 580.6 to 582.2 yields -0.174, 1.54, 0.909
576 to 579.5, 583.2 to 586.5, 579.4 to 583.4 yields -0.192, 1.48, 1.33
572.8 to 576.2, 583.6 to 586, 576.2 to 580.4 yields -0.156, 1.55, 1.35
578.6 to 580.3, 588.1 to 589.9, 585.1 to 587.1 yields -0.416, 1.65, 0.578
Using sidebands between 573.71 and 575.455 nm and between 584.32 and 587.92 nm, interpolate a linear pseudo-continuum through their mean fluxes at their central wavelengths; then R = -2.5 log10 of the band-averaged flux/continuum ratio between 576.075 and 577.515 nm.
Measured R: 0.08 mag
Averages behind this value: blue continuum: 1.6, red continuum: 1.12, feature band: 1.39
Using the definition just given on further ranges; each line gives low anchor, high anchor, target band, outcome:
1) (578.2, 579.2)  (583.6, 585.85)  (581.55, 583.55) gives 0.07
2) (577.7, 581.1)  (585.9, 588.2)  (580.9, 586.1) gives -0.07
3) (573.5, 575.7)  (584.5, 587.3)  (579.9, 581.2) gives -0.21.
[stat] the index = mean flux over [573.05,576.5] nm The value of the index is 1.54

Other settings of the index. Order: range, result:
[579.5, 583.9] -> 1.47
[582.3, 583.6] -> 1.42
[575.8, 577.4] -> 1.4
